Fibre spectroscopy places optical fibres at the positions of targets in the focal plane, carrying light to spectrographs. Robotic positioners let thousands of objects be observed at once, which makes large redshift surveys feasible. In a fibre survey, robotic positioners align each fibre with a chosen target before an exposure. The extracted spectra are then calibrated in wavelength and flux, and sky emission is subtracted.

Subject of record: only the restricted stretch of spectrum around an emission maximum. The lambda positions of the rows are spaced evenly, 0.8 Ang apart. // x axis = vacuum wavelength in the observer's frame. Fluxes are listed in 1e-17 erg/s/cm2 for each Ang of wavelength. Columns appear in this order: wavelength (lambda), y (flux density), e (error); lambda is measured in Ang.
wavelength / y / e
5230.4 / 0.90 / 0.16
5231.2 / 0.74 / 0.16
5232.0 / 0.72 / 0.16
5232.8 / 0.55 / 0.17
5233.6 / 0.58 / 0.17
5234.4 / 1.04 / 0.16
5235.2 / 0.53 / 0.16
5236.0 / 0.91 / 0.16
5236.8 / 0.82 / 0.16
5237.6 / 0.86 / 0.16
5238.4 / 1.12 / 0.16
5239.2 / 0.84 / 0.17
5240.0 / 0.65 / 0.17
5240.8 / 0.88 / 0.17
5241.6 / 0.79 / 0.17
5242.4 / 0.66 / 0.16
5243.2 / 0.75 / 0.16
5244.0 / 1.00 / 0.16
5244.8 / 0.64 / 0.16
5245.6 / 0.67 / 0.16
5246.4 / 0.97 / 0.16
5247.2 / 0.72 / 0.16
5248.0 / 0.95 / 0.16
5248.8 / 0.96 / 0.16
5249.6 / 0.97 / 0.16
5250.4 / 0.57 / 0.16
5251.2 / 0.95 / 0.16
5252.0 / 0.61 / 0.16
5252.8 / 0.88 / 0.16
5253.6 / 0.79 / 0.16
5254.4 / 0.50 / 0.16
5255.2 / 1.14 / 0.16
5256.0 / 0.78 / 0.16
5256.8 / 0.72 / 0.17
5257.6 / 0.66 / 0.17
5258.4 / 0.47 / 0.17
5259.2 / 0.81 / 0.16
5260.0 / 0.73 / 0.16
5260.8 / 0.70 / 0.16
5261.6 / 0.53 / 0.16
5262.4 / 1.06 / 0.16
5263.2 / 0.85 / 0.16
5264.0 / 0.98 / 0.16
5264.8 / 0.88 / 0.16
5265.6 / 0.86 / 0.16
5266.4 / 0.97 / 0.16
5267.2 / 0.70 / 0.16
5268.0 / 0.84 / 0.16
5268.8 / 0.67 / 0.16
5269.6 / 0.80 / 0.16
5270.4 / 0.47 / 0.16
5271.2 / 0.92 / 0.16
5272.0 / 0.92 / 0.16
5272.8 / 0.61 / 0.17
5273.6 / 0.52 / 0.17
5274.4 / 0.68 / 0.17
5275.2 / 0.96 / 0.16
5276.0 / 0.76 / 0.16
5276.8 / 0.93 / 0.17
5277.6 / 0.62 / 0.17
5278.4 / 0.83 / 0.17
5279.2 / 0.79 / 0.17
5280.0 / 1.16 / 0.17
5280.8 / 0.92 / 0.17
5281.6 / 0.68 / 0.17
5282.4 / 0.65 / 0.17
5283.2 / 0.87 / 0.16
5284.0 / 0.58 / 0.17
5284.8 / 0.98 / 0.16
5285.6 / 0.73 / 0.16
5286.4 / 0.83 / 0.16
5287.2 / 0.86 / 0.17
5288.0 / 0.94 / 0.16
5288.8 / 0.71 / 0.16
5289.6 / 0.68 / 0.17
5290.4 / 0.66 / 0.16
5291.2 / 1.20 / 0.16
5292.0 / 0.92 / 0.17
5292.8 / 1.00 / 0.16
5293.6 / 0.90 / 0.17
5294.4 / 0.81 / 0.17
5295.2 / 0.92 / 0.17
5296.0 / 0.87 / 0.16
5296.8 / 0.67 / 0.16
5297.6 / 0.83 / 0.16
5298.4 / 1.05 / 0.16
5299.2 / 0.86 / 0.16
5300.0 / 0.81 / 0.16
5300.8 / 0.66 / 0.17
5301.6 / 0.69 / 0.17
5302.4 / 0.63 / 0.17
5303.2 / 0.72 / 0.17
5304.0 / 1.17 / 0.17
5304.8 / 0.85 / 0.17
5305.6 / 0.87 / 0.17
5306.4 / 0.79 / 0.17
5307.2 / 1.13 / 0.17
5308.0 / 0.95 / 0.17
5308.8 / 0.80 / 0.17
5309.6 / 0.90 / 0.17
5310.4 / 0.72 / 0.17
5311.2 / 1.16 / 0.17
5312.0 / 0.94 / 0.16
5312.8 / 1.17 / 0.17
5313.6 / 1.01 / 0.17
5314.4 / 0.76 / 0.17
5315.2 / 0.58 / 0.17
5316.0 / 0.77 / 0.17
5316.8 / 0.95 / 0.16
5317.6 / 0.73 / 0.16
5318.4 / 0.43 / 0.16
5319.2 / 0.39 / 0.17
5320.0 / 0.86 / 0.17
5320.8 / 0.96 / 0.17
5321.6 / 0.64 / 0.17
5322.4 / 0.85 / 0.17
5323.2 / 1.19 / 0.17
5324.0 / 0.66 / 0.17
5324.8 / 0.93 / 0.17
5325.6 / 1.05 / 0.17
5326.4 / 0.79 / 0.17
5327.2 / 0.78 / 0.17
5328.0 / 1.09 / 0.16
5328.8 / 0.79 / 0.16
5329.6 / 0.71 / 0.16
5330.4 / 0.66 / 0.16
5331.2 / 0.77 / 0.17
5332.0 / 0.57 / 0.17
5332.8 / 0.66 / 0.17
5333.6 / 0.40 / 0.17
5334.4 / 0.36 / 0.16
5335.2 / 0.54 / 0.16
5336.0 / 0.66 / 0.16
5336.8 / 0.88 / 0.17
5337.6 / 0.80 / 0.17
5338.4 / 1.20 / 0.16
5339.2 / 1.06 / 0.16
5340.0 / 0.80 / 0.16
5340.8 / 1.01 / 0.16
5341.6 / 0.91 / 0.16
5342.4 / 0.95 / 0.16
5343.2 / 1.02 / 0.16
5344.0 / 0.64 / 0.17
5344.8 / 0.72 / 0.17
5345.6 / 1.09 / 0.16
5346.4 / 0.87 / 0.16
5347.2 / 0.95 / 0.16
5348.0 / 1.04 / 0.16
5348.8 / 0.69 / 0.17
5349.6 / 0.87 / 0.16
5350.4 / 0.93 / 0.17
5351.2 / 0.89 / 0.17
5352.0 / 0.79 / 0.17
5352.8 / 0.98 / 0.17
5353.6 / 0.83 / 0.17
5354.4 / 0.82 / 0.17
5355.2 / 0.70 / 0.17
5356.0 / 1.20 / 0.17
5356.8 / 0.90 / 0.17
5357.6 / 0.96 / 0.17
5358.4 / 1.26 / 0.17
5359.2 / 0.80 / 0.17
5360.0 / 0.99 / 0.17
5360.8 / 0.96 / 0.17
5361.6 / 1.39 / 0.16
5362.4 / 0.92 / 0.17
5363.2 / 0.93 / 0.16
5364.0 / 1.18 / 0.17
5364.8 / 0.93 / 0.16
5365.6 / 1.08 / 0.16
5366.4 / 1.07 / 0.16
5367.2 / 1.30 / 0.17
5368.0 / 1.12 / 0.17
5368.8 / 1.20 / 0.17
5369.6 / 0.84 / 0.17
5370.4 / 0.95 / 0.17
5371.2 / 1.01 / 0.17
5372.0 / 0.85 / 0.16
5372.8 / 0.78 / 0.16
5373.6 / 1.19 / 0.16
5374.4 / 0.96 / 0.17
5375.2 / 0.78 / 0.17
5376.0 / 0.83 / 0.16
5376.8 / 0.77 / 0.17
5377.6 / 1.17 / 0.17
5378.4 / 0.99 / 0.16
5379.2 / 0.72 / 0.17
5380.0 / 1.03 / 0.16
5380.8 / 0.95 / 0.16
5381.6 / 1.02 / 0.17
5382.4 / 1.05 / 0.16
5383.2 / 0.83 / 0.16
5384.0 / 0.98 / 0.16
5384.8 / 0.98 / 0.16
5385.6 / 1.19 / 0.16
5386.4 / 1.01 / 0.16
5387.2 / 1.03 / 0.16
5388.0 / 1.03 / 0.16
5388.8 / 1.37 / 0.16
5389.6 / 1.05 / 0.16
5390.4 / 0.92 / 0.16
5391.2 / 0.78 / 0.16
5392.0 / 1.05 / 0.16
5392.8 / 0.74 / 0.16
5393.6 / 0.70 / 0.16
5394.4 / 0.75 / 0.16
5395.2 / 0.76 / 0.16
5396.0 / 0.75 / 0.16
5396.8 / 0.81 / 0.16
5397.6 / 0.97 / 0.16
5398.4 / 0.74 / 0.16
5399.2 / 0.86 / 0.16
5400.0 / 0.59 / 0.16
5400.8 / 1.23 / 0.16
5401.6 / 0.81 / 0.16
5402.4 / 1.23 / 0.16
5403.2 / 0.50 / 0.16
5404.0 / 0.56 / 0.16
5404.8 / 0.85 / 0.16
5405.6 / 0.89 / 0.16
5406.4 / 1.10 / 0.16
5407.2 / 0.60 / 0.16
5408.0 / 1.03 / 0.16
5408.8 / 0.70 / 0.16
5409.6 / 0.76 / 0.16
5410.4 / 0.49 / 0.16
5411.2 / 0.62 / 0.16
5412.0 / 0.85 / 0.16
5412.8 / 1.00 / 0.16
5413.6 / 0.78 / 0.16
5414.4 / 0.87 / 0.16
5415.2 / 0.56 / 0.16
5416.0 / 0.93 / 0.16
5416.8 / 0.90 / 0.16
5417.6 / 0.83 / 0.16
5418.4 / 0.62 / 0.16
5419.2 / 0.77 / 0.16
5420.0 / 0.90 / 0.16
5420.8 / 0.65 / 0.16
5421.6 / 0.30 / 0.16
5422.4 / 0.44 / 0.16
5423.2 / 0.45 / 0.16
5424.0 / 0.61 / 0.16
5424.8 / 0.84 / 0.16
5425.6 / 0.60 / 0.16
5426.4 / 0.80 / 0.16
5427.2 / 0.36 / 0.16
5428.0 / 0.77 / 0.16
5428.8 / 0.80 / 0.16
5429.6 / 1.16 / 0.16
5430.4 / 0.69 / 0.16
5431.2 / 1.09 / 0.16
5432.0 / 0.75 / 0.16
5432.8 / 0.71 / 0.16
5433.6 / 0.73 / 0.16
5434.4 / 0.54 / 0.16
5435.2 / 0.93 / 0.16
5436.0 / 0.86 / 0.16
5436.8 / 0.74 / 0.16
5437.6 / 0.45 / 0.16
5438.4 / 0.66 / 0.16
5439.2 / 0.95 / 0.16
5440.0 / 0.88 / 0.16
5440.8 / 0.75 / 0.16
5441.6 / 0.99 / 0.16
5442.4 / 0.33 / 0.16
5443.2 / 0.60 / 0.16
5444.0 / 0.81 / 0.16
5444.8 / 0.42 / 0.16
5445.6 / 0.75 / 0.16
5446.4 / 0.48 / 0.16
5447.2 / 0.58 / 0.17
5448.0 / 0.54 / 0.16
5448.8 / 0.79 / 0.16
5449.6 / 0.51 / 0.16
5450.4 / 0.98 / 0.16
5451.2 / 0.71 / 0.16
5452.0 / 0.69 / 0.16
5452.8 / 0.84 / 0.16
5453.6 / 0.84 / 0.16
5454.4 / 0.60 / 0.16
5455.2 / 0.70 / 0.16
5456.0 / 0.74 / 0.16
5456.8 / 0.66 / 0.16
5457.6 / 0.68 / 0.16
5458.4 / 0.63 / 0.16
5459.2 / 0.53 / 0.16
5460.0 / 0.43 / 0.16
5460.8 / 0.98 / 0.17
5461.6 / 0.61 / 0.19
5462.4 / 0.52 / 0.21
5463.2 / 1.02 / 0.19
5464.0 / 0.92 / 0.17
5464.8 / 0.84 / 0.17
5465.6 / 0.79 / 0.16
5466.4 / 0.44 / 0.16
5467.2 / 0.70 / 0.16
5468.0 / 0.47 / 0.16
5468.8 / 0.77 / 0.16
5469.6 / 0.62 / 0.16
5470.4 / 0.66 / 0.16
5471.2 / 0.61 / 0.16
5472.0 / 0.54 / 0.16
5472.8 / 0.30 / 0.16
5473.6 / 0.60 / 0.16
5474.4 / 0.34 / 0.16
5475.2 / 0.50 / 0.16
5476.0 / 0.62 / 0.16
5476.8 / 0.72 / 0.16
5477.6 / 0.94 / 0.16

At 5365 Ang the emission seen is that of C III]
